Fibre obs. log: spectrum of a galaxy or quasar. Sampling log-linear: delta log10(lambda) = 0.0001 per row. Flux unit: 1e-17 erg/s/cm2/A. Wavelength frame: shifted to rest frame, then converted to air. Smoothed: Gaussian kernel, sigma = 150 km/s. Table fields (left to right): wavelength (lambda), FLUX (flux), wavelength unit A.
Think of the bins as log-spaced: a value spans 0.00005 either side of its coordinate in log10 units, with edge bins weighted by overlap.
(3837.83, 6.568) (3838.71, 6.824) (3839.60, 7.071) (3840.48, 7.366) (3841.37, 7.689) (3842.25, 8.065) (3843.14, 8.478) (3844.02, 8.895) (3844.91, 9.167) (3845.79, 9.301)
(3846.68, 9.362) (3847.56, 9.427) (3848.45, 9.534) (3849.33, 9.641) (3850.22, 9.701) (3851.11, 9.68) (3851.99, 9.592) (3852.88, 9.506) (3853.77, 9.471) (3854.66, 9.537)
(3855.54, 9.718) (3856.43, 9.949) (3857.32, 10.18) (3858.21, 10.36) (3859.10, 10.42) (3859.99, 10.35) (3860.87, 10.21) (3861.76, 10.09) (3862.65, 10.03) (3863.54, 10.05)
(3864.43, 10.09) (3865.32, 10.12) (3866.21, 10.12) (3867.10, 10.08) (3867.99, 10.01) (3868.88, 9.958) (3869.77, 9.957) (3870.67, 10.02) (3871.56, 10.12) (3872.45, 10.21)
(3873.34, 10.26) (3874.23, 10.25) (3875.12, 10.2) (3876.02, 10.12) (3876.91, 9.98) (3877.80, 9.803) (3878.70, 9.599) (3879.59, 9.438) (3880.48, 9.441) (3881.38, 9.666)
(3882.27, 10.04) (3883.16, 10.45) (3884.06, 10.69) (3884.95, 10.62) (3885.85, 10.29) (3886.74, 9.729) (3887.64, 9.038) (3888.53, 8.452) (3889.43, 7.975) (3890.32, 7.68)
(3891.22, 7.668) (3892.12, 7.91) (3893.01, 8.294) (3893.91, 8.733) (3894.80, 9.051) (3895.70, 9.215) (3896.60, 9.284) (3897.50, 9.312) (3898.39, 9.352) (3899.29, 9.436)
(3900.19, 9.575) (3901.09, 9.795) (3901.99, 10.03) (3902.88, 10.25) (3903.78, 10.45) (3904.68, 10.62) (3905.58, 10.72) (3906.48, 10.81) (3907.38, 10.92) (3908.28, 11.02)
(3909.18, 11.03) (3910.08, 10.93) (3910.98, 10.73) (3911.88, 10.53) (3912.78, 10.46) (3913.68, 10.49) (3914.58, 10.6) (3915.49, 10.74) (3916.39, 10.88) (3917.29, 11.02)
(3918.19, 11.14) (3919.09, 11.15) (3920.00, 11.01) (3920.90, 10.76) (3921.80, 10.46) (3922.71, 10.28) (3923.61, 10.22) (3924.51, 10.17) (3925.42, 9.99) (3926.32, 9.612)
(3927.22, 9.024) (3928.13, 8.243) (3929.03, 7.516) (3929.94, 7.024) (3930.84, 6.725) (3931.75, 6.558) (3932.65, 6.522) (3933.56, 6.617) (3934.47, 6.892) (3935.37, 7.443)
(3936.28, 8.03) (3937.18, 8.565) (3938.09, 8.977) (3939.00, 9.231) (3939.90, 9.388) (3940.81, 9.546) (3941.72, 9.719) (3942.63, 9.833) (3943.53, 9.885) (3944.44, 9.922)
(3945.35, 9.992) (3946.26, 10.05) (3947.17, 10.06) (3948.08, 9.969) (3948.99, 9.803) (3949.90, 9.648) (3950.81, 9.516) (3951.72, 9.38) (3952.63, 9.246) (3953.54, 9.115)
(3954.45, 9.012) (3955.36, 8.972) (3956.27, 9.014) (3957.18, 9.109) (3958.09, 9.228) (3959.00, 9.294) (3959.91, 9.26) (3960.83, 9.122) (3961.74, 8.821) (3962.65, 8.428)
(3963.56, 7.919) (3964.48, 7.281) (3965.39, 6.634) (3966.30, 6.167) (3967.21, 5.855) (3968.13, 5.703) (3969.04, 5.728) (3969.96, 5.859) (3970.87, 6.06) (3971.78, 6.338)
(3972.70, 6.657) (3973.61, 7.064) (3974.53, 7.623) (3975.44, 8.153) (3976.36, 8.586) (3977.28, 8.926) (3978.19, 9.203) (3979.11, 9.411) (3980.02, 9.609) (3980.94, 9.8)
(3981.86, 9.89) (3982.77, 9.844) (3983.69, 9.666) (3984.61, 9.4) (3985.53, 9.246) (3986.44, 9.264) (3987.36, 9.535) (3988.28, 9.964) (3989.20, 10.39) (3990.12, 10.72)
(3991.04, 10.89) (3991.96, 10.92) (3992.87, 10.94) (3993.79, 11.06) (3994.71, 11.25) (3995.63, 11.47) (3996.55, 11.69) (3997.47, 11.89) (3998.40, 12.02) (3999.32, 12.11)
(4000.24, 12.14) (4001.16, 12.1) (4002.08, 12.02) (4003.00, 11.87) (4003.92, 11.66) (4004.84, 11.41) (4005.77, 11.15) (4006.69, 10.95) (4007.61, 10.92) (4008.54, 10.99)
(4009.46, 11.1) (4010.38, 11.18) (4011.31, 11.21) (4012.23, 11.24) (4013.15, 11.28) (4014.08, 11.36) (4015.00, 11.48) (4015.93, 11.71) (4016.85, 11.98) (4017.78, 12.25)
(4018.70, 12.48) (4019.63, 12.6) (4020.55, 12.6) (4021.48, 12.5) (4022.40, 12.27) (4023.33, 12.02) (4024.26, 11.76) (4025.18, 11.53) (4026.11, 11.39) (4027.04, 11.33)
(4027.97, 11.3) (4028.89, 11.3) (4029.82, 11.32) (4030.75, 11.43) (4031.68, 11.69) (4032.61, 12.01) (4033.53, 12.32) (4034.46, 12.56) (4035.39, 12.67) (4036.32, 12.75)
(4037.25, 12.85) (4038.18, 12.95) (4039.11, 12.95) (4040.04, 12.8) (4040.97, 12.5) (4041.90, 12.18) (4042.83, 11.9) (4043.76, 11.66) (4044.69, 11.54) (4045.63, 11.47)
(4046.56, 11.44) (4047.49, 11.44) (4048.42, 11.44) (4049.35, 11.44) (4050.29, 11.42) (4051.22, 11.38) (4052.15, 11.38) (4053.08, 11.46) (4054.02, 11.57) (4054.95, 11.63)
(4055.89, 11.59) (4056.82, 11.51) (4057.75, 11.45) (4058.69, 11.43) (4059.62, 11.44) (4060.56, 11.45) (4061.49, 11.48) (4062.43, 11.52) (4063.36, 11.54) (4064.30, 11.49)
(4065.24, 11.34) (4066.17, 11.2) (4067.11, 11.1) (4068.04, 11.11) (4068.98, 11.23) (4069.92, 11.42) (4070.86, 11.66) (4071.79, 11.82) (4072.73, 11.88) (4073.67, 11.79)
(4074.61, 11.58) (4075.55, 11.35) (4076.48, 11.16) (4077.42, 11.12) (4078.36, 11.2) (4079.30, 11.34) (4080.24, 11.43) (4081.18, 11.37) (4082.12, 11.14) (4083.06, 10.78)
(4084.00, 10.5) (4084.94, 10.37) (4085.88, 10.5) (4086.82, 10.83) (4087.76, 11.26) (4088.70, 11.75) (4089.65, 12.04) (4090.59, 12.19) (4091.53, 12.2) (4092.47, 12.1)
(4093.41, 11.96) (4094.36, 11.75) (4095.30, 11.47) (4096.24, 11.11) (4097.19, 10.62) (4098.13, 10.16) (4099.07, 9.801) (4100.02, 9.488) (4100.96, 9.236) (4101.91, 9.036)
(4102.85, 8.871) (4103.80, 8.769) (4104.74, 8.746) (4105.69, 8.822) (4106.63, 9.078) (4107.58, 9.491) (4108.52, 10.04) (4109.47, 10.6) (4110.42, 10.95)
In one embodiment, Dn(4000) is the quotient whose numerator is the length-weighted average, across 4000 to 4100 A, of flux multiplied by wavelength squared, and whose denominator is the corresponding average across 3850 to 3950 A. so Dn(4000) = 1.29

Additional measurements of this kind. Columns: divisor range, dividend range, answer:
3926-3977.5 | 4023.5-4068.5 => 1.48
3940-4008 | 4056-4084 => 1.26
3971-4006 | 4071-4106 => 1.13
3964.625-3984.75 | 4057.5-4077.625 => 1.54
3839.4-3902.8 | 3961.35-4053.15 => 1.20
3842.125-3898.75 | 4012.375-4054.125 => 1.35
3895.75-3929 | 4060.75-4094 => 1.21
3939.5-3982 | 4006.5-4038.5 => 1.42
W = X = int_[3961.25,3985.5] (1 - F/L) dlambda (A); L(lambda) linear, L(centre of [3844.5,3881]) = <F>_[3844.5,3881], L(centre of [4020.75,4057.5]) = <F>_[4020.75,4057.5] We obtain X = 7.0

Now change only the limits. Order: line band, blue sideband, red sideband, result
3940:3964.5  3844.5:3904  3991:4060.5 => 3.2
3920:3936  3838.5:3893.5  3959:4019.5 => 1.9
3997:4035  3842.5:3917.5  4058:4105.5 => -3.9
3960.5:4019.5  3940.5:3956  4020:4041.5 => 5.9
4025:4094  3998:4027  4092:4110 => -4.9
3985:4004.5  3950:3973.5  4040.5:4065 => -3.9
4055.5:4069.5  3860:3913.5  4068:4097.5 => -0.2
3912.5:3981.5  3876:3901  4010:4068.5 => 9.5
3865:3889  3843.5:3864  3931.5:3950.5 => -1.1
